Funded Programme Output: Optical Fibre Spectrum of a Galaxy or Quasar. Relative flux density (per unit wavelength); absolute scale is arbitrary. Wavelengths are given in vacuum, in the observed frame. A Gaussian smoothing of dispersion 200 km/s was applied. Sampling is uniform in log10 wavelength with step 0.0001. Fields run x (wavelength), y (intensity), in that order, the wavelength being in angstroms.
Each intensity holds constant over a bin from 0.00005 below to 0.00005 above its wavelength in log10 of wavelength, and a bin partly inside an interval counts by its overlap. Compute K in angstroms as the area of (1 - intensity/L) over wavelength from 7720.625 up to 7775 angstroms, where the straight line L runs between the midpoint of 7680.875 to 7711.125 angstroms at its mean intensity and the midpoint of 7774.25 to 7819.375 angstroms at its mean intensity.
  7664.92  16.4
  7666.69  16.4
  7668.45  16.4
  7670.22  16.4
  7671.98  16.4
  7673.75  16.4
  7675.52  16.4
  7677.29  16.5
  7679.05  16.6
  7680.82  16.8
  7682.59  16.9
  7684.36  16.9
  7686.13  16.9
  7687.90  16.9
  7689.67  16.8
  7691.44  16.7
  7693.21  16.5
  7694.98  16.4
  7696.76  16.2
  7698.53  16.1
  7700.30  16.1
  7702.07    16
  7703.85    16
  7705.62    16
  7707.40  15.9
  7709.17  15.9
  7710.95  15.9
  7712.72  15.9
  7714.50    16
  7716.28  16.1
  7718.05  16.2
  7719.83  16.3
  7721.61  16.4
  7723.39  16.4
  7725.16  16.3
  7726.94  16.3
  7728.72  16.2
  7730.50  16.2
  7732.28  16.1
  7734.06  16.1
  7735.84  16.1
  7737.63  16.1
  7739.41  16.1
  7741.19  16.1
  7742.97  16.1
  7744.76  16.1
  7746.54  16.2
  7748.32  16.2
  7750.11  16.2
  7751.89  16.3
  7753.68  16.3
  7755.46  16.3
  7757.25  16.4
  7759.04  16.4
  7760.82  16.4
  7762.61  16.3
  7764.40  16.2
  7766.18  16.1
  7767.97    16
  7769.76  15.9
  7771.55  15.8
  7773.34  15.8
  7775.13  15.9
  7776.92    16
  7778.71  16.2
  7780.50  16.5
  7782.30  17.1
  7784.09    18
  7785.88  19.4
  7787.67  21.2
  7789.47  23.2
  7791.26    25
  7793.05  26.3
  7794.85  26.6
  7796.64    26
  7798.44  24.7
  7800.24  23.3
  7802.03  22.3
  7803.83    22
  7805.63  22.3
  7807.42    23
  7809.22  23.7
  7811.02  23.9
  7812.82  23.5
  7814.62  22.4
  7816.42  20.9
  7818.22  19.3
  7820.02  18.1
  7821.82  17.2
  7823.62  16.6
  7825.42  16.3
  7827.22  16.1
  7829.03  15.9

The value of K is 8.06 angstroms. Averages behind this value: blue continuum 16.4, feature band 16.2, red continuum 21.5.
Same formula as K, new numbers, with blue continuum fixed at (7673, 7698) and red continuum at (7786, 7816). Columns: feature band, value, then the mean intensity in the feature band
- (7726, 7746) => 3.6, 16.1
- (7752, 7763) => 2.4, 16.3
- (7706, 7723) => 2.1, 16.1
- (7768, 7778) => 2.7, 15.9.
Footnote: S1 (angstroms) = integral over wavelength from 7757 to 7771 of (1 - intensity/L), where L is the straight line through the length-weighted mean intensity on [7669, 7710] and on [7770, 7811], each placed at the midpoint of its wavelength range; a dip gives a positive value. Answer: 2.5 angstroms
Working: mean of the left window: 16.4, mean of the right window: 20.9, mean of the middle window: 16.2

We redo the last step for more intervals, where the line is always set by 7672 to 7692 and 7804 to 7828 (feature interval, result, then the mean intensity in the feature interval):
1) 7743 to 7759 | 2.0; 16.2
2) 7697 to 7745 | 4.4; 16.1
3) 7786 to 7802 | -3.6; 24.2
